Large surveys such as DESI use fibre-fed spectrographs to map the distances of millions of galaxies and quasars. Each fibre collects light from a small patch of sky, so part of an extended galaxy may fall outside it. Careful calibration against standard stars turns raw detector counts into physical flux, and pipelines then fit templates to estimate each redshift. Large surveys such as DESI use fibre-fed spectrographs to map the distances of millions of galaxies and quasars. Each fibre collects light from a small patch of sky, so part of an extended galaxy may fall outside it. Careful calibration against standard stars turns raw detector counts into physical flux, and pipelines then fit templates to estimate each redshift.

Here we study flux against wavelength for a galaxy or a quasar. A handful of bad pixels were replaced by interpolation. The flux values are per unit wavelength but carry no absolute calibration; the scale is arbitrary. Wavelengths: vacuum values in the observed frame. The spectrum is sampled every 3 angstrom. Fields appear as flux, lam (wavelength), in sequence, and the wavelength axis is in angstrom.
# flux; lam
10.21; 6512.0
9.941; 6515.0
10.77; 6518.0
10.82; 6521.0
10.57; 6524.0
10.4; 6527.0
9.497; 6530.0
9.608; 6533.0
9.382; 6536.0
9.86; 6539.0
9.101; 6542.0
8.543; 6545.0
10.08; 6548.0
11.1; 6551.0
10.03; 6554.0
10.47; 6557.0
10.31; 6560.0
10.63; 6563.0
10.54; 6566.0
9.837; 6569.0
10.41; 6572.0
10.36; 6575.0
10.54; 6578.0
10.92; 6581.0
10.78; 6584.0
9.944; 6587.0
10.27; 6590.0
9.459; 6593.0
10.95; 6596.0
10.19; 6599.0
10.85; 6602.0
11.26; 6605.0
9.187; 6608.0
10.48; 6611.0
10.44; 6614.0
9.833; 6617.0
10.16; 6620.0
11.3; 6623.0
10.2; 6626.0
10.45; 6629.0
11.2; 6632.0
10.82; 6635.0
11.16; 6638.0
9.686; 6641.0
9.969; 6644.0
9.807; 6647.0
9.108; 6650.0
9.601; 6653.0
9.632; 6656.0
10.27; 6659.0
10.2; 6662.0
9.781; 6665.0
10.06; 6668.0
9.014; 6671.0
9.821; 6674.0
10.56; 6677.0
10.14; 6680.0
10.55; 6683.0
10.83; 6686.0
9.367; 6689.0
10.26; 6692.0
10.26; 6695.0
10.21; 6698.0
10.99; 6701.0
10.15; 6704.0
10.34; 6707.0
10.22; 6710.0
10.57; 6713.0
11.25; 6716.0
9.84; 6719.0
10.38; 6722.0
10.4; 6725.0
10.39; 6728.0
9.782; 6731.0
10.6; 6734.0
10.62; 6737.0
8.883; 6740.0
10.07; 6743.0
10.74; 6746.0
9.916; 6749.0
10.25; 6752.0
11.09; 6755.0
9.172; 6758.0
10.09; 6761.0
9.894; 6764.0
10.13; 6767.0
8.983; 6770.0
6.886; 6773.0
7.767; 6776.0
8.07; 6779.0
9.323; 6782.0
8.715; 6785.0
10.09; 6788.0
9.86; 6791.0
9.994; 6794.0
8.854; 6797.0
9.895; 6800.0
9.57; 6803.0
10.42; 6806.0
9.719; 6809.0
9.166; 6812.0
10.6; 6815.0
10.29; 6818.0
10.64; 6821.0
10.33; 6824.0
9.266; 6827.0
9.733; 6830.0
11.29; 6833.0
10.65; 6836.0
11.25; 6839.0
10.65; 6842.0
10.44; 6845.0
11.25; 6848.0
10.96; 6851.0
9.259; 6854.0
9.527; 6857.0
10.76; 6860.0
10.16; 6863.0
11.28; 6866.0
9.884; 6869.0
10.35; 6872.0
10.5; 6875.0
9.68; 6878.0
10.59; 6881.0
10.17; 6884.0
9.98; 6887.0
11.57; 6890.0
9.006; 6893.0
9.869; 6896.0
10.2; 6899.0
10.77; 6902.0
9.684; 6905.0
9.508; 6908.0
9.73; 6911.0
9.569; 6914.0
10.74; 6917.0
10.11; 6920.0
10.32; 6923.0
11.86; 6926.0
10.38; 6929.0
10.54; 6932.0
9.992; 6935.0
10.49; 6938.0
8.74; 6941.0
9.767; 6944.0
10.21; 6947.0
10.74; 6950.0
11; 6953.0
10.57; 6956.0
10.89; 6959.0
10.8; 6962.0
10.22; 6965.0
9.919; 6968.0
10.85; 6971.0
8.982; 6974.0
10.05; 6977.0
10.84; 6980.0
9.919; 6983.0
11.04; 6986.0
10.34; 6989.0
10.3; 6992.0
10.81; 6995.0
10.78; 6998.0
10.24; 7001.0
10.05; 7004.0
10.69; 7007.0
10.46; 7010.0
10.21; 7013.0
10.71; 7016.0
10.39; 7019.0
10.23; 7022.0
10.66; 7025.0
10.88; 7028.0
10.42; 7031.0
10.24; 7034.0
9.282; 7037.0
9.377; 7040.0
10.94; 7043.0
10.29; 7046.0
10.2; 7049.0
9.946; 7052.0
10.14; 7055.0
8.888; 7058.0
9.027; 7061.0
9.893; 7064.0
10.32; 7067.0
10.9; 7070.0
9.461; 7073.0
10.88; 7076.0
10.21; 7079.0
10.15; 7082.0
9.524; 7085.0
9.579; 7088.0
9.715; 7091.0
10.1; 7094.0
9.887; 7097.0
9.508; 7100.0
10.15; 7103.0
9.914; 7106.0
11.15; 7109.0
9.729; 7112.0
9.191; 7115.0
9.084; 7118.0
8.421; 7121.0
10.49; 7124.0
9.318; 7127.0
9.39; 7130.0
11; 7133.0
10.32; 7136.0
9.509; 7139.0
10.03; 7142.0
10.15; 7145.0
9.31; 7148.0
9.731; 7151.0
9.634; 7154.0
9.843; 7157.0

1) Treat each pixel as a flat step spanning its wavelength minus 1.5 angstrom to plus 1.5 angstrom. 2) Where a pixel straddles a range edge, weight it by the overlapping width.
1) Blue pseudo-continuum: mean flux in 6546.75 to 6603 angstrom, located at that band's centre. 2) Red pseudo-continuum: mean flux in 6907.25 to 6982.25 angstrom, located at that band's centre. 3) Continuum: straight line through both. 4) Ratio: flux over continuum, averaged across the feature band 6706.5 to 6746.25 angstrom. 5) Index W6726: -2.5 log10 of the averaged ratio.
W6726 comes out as 0.01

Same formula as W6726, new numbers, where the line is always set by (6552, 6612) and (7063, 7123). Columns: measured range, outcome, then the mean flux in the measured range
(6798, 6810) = 0.03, 9.86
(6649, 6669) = 0.05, 9.82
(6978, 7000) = -0.06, 10.6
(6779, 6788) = 0.13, 9.04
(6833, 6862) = -0.05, 10.6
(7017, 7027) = -0.05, 10.5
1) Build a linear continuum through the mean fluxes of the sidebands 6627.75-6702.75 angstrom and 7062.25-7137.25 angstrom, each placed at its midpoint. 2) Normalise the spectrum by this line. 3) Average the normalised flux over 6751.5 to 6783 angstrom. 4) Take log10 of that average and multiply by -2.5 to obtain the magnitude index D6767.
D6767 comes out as 0.10 mag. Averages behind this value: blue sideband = 10.1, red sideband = 9.93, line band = 9.21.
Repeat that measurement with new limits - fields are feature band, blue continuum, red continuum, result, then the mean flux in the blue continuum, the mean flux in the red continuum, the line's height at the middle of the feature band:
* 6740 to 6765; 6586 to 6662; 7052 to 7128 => 0.006 mag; 10.3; 9.83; 10.1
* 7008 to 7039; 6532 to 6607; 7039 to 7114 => -0.034 mag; 10.2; 9.99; 10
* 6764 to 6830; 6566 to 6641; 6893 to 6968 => 0.094 mag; 10.4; 10.2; 10.3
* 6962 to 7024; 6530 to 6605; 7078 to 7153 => -0.050 mag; 10.2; 9.82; 9.9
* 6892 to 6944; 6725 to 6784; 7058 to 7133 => -0.040 mag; 9.63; 9.84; 9.73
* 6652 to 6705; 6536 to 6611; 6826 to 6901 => 0.018 mag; 10.2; 10.3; 10.3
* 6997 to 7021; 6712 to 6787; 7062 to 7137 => -0.059 mag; 9.75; 9.92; 9.88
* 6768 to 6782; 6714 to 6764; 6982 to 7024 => 0.248 mag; 10.2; 10.4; 10.2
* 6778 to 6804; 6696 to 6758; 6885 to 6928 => 0.097 mag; 10.3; 10.2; 10.3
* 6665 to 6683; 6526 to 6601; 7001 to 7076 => 0.019 mag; 10.1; 10.2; 10.1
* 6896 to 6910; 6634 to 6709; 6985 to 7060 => 0.023 mag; 10.1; 10.3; 10.2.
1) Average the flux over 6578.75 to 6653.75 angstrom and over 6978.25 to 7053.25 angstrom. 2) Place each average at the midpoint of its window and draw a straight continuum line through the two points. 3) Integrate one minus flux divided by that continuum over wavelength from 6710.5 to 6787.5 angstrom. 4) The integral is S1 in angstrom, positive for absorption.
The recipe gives 4.3 angstrom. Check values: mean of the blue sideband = 10.3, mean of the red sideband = 10.4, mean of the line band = 9.76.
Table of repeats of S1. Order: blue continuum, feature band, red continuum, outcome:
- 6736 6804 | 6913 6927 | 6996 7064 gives -0.9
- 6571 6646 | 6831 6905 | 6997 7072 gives -0.8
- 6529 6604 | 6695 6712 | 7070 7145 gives -0.5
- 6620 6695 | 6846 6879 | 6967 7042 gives -0.3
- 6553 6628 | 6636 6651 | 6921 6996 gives 0.5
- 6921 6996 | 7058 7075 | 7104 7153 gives 0.3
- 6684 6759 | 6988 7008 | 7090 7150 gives -1.0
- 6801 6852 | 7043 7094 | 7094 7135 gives -0.4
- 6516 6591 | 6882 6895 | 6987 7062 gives 0.0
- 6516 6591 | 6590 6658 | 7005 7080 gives -0.5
